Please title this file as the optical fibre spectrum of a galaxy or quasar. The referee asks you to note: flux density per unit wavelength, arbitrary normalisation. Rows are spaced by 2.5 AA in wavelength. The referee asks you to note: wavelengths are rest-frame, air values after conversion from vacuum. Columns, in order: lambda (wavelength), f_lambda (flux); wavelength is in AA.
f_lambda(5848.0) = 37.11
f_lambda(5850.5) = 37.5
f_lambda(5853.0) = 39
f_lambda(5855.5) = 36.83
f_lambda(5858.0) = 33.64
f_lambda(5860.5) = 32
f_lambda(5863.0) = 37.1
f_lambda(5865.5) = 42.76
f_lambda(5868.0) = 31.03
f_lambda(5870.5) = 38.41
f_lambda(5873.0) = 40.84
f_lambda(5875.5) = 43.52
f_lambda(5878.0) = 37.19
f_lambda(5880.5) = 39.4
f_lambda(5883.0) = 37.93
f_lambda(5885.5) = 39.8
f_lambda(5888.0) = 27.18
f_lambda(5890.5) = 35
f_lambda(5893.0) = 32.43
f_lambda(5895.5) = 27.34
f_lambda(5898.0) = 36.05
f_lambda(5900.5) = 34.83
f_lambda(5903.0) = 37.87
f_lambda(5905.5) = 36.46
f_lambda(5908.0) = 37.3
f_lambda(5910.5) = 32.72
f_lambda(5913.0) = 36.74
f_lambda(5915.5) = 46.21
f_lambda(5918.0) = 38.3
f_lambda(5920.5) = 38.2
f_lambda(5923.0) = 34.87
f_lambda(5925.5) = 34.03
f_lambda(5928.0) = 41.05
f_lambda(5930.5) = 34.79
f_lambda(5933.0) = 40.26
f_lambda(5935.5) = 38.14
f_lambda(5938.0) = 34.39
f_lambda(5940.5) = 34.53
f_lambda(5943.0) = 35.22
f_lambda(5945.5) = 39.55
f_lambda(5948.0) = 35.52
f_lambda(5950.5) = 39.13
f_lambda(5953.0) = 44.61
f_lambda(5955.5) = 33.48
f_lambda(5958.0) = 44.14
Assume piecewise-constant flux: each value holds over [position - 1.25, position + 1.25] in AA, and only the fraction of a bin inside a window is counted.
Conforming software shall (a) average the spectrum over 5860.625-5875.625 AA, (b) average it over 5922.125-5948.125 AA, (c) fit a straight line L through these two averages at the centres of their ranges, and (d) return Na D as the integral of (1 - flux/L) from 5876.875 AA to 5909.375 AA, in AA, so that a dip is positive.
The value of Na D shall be 2.0 AA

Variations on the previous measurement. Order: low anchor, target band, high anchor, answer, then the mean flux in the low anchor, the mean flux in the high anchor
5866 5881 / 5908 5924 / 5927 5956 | 0.06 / 38.6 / 37.6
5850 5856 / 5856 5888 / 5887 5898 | -2.57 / 37.9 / 31.2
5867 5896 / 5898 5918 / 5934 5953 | -0.46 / 36.1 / 37.2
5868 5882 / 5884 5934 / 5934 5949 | 2.06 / 39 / 36.3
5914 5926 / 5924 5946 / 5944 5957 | 1.01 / 38.6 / 38.5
